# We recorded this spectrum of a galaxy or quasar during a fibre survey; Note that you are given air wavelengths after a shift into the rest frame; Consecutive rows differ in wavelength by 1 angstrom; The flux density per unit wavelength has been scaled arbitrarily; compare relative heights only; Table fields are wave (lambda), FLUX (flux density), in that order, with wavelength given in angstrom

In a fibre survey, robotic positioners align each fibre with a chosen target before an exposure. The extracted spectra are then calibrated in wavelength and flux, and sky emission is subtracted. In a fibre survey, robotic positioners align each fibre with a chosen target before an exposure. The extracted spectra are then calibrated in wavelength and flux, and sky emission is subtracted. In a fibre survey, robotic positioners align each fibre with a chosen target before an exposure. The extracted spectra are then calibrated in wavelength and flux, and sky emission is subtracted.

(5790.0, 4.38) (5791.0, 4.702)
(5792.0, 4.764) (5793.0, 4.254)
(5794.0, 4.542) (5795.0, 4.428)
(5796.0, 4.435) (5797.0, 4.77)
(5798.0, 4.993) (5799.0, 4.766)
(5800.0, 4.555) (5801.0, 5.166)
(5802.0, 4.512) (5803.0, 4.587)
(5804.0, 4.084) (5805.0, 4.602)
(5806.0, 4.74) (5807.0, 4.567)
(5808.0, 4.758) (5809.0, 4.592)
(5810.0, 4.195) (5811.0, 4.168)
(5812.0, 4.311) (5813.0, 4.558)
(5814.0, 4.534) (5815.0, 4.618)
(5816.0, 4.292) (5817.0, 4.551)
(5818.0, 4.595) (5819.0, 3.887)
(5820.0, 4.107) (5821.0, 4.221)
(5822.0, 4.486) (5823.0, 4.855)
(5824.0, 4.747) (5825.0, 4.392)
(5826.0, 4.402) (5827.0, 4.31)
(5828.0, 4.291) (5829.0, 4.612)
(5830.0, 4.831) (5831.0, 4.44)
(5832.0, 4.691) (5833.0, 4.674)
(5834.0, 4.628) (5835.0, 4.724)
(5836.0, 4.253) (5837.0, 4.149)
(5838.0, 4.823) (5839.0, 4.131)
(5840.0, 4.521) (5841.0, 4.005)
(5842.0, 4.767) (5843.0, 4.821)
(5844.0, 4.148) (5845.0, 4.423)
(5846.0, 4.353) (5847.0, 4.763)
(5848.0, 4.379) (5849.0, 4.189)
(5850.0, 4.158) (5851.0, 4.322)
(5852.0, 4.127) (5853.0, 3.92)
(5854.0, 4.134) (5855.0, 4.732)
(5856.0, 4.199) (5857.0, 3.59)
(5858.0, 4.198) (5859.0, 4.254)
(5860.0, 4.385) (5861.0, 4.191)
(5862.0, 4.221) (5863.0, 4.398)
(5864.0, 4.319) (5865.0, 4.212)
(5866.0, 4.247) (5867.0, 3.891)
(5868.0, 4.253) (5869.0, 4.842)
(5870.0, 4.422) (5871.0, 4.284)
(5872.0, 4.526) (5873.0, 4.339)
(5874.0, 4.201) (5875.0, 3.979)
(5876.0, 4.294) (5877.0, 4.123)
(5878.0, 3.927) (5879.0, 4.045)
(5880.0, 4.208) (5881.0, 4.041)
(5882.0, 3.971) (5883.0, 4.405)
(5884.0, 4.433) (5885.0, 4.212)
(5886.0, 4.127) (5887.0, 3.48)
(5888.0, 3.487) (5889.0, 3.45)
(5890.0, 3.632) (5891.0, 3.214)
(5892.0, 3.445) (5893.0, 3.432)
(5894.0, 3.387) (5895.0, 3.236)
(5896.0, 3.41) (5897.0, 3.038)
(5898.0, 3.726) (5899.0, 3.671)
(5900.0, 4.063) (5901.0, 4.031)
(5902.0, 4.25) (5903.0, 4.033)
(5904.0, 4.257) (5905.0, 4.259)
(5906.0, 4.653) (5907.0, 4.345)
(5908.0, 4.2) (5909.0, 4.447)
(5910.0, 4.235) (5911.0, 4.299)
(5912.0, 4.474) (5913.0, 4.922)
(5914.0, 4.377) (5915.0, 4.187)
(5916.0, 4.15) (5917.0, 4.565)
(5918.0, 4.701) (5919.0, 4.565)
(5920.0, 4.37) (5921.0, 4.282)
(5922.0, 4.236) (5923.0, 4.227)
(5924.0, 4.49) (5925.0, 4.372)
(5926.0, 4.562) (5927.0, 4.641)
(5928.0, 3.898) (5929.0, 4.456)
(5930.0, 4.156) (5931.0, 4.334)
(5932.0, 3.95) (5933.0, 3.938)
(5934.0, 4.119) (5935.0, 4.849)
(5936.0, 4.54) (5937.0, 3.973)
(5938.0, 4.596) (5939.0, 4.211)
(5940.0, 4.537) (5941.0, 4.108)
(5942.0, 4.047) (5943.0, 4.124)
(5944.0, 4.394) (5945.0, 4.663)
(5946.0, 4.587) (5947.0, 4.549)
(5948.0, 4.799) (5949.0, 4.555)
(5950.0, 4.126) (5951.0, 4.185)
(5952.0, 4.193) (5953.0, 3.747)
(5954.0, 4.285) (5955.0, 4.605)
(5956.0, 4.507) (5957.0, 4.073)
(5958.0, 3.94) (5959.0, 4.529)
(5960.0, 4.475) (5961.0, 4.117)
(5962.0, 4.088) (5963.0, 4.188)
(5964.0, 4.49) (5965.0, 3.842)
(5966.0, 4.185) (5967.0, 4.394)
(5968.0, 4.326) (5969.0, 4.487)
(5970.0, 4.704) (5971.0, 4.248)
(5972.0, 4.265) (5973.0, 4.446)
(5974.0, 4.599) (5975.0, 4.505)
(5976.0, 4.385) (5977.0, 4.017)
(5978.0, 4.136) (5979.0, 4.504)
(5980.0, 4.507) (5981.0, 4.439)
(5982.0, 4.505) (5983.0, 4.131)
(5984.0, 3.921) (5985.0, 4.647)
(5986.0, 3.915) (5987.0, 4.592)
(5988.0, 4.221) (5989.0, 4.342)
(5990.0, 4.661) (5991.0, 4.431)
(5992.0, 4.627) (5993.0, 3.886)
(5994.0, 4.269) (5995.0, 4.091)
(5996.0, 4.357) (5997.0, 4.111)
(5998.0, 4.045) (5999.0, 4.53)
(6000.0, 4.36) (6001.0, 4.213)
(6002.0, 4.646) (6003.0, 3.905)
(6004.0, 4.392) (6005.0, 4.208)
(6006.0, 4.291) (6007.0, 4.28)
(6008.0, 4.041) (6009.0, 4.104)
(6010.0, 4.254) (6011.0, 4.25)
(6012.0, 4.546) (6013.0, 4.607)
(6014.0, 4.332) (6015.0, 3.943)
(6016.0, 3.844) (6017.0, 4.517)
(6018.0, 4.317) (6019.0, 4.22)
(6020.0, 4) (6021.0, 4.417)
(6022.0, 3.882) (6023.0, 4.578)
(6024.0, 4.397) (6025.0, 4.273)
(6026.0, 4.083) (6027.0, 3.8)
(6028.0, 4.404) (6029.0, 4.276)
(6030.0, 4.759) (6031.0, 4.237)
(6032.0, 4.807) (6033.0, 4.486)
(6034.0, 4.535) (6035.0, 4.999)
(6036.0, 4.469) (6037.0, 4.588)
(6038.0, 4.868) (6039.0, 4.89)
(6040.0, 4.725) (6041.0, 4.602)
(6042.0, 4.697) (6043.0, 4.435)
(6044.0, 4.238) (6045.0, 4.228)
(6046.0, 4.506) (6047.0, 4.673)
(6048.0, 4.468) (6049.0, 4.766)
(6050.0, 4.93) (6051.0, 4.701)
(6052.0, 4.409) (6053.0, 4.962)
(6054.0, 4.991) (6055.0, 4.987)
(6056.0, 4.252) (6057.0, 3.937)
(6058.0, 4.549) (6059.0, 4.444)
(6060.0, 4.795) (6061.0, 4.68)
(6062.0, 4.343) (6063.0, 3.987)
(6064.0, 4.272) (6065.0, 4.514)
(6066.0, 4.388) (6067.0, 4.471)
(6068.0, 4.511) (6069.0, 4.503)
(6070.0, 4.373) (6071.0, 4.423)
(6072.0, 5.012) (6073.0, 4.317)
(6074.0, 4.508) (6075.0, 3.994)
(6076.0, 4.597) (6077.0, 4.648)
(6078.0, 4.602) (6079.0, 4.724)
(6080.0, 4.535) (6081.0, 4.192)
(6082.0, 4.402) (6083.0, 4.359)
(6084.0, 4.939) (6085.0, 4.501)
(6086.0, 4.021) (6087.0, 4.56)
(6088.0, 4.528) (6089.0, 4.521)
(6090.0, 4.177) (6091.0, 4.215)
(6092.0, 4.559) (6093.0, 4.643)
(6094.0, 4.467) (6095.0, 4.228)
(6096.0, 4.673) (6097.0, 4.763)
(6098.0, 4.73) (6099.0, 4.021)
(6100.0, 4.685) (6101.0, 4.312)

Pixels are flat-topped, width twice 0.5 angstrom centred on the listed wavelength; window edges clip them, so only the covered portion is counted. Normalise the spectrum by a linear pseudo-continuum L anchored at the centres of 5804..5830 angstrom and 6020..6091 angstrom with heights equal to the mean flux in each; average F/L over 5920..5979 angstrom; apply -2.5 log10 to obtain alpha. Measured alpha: 0.04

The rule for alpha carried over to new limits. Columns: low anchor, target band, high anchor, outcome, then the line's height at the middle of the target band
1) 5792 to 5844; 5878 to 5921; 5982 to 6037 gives 0.099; 4.42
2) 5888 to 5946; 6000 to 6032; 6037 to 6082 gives 0.038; 4.42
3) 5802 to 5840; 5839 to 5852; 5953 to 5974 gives 0.015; 4.44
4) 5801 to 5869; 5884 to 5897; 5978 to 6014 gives 0.223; 4.37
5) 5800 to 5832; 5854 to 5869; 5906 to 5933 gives 0.049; 4.43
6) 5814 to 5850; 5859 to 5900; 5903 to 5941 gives 0.109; 4.4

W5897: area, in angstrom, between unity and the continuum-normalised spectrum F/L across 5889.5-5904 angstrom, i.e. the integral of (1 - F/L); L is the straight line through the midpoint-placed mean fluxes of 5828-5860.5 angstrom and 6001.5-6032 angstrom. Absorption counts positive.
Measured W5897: 2.4 angstrom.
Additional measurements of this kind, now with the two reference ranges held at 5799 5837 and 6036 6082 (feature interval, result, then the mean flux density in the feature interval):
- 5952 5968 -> 1.0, 4.23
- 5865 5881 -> 1.0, 4.23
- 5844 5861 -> 1.0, 4.25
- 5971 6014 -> 2.0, 4.31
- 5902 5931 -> 0.9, 4.37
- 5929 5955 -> 1.2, 4.31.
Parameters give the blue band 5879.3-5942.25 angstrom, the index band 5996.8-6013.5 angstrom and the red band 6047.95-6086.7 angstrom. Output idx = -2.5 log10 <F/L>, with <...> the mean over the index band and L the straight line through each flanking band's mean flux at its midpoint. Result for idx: 0.02 mag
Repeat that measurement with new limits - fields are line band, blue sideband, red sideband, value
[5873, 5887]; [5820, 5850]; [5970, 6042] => 0.08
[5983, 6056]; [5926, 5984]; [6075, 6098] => 0.00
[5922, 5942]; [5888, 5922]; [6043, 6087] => -0.05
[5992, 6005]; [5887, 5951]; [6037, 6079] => 0.03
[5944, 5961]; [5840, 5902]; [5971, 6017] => -0.03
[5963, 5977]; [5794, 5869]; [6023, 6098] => 0.03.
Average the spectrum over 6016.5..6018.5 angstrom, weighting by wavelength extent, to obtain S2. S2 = 4.42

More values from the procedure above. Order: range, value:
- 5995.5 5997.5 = 4.23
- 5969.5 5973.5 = 4.42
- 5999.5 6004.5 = 4.3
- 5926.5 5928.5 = 4.27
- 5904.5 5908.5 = 4.36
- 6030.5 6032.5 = 4.52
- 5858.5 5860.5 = 4.32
